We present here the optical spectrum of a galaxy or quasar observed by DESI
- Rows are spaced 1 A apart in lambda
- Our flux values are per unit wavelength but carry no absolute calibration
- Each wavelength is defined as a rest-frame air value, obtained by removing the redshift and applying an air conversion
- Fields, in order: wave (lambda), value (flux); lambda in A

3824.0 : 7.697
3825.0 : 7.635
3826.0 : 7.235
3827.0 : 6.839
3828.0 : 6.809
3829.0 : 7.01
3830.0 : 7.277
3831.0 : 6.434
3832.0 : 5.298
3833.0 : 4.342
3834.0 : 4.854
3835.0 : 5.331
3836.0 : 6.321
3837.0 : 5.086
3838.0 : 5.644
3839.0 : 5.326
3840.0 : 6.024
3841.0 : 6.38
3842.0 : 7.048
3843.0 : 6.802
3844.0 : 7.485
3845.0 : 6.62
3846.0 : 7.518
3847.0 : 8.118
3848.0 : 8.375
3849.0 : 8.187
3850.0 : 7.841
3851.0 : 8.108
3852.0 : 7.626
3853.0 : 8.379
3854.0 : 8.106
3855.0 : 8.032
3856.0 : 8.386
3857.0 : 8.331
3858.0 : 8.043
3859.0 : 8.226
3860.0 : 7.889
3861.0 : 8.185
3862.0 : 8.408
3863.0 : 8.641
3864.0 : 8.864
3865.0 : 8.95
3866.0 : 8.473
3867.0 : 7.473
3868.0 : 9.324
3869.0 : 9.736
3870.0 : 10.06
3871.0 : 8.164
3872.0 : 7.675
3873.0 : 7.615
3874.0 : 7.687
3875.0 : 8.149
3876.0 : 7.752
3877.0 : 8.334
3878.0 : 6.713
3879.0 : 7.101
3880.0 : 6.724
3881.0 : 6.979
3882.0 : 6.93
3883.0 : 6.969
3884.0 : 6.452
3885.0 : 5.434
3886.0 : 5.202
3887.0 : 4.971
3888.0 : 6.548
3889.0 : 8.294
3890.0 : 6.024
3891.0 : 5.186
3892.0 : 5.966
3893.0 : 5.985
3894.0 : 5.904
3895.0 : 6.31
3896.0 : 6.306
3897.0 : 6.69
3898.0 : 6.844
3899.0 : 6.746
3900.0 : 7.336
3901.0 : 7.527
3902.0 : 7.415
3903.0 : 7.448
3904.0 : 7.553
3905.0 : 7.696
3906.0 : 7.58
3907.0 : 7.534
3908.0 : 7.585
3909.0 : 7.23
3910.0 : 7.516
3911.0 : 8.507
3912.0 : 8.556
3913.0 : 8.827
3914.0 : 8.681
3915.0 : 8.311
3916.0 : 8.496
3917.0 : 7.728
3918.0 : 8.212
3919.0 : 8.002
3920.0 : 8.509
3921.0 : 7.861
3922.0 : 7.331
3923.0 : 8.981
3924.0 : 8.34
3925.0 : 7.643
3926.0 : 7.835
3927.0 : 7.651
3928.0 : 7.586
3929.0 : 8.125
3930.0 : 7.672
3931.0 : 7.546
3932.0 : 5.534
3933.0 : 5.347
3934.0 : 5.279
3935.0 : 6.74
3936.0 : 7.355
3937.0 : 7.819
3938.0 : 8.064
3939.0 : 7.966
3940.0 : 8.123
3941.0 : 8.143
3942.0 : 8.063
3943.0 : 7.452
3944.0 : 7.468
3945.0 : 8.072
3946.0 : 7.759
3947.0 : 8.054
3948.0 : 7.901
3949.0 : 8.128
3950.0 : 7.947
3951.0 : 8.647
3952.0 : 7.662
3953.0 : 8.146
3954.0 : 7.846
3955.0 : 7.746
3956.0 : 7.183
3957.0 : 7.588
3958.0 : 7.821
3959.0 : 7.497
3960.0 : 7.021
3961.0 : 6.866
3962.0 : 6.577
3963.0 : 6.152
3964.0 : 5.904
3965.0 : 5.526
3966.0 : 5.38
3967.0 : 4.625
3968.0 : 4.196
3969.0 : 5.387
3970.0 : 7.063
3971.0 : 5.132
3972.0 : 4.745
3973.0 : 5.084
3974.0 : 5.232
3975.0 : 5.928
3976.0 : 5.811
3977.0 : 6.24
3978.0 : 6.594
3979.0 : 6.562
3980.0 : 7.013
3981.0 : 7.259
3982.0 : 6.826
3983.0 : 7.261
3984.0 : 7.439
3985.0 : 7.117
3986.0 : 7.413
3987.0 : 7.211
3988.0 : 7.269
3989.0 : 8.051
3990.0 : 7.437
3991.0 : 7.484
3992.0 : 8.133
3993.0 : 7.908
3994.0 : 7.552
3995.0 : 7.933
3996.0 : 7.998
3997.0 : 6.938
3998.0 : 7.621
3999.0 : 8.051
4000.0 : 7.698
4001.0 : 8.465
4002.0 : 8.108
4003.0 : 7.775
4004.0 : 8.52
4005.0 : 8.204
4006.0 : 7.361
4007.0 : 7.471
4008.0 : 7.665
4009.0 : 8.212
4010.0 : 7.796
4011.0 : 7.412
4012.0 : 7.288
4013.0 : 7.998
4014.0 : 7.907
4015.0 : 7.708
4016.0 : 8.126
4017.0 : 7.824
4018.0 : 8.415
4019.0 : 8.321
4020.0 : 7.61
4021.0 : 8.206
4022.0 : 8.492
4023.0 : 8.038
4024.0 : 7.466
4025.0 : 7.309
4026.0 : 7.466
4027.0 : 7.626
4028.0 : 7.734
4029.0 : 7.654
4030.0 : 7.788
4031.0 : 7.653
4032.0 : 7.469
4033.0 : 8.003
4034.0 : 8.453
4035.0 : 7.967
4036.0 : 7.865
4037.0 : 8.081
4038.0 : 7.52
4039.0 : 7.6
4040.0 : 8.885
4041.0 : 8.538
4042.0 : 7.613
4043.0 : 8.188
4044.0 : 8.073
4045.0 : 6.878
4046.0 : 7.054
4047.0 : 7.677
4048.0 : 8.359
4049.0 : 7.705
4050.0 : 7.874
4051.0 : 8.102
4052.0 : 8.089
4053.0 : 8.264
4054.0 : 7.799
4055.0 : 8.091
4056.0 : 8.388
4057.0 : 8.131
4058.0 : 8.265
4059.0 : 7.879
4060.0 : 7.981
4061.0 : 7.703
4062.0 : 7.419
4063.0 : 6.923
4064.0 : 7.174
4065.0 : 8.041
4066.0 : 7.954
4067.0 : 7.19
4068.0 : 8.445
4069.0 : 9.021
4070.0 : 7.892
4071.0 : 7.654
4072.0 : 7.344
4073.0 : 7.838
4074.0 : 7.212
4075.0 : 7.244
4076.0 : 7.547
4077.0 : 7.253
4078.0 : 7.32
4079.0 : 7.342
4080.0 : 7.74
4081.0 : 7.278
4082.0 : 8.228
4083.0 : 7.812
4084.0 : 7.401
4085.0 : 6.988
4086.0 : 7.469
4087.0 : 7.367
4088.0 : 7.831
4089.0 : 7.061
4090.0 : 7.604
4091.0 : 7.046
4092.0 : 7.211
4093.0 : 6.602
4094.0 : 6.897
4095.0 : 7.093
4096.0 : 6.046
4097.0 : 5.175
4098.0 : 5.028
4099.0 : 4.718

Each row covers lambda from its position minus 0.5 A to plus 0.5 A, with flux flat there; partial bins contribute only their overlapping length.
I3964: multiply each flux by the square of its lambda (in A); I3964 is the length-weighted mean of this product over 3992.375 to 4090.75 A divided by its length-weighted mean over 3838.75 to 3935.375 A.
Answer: 1.12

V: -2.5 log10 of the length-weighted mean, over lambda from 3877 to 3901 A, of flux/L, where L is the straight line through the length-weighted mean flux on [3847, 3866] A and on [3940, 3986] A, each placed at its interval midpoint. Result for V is 0.21 mag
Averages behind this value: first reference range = 8.26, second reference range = 6.87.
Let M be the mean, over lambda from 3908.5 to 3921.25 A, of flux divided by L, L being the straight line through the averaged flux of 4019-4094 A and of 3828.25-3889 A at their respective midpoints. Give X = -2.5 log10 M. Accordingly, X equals -0.11 mag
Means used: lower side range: 7.31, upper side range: 7.73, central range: 8.19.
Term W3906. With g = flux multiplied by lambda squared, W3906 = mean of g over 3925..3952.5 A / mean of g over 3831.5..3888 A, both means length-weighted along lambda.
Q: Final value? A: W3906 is 1.07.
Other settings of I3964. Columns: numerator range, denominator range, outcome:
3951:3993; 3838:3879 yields 0.90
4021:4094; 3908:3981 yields 1.13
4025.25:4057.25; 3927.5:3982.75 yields 1.19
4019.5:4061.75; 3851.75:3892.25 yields 1.13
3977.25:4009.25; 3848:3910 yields 1.07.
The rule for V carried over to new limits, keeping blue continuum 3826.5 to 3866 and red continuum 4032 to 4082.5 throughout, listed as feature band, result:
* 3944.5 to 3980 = 0.131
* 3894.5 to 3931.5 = -0.044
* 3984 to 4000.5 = 0.004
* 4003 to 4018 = -0.021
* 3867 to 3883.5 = -0.079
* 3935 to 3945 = -0.042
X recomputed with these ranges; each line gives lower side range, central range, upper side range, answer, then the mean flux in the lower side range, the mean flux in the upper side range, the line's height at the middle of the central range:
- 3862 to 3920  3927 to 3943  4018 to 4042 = 0.04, 7.47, 7.91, 7.61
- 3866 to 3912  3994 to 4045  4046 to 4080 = -0.03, 7.21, 7.78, 7.64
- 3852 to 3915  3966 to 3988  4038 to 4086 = 0.23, 7.53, 7.77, 7.65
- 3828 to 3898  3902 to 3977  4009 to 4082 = 0.02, 7.16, 7.81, 7.44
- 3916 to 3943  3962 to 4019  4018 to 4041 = 0.11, 7.61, 7.9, 7.79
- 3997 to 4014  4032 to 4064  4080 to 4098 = -0.06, 7.83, 7.08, 7.45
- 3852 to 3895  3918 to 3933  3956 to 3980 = -0.14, 7.52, 6.08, 6.73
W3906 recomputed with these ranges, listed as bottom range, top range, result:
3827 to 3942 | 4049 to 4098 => 1.12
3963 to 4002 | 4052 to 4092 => 1.19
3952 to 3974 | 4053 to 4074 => 1.30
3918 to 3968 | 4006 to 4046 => 1.11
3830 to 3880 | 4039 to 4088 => 1.15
